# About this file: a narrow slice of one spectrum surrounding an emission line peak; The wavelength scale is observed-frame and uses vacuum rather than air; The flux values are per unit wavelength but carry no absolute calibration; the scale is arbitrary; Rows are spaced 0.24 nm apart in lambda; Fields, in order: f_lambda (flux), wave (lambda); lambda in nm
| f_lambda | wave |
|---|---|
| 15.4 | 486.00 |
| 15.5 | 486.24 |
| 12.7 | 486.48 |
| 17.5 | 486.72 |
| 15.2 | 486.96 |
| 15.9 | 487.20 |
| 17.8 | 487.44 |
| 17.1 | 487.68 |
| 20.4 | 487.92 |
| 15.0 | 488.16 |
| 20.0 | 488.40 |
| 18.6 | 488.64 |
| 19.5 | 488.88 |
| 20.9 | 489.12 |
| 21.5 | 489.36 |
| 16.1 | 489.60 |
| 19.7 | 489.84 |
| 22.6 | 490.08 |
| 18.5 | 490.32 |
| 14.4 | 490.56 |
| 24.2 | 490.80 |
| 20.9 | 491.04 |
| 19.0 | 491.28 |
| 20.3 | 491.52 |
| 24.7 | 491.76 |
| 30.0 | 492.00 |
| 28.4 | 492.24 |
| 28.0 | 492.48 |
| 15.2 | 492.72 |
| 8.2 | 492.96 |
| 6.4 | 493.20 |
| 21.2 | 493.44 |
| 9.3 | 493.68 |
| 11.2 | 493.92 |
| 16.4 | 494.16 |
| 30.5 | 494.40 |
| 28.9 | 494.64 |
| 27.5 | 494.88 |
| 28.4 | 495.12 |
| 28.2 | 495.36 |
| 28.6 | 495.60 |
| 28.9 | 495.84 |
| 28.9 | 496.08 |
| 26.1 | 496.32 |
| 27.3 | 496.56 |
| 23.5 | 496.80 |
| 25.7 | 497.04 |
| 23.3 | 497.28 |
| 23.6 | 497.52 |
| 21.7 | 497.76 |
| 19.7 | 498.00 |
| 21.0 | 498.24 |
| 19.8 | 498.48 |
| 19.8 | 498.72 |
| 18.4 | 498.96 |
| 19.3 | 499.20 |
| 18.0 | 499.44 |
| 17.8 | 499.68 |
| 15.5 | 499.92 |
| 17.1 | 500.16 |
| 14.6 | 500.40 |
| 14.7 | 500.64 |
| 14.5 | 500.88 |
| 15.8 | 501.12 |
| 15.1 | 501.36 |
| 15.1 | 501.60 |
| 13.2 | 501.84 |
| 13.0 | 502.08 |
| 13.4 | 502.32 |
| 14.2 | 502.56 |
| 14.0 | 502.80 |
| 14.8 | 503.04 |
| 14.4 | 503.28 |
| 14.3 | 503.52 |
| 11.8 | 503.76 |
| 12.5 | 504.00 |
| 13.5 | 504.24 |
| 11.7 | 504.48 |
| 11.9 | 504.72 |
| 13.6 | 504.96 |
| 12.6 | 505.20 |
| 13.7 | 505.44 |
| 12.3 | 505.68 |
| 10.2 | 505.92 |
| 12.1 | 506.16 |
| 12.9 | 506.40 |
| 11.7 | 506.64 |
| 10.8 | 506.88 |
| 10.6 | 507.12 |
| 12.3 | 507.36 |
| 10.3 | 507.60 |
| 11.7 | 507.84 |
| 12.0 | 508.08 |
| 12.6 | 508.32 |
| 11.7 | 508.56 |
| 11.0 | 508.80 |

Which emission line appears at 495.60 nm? C IV 1549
